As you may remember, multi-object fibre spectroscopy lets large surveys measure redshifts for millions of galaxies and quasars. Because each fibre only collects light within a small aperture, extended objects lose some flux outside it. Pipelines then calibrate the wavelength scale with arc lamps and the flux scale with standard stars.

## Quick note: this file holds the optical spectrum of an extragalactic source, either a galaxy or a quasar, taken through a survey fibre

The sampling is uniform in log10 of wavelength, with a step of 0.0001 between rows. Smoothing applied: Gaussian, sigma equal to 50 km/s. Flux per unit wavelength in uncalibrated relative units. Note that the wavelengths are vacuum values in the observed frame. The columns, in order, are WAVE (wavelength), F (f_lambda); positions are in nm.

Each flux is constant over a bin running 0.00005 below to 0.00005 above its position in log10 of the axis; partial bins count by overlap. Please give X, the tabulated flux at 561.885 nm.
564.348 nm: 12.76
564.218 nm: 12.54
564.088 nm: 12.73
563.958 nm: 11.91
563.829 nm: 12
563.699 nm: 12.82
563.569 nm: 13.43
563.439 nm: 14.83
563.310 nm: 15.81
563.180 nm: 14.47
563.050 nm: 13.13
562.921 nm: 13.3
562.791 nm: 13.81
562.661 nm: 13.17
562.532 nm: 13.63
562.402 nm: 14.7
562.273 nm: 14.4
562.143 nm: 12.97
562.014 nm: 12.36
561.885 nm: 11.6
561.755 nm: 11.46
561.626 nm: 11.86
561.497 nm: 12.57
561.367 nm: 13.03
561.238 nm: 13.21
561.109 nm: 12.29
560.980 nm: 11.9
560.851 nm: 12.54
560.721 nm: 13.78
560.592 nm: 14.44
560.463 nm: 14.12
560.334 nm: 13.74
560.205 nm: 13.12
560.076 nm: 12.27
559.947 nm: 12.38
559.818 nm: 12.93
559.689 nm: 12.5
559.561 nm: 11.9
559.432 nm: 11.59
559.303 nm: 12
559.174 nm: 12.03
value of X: 11.6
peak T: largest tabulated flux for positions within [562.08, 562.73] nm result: 14.7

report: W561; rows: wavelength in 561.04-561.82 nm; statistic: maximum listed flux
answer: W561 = 13.21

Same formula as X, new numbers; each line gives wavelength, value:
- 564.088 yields 12.73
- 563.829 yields 12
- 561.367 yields 13.03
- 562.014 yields 12.36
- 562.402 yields 14.7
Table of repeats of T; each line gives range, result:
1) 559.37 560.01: 12.93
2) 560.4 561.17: 14.44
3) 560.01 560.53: 14.12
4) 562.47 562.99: 13.81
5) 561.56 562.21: 12.97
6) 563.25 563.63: 15.81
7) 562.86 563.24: 14.47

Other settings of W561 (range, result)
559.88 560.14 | 12.38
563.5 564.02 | 13.43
